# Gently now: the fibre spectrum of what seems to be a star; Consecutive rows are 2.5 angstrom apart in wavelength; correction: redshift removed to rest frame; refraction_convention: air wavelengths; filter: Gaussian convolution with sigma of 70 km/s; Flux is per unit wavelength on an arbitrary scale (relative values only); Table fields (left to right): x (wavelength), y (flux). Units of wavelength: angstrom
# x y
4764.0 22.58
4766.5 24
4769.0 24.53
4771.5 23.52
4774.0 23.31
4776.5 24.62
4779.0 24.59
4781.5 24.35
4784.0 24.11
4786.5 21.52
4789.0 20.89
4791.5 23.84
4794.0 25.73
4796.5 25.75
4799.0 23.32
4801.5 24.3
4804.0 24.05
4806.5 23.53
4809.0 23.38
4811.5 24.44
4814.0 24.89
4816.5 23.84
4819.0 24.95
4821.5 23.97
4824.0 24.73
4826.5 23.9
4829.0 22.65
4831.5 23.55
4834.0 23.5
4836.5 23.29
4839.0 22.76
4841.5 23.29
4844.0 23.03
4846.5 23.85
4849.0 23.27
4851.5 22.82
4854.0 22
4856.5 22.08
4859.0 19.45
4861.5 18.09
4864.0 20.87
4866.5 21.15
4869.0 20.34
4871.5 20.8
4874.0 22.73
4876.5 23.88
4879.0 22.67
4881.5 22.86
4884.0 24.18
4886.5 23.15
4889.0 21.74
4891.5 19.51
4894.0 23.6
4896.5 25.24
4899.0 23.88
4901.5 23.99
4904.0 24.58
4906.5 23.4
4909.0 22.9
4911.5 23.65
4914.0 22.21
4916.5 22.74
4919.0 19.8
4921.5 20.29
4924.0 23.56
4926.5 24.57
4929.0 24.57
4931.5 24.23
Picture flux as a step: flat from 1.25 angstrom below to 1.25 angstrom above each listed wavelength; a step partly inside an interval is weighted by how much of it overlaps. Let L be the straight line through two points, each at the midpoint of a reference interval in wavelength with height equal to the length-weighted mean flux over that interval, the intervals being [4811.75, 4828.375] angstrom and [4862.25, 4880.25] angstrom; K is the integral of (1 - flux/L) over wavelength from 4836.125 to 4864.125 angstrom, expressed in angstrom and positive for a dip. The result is 0.9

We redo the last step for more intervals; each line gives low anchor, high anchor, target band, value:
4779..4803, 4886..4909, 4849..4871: 2.3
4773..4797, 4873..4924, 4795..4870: 1.2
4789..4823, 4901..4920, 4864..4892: 1.4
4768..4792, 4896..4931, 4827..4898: 2.9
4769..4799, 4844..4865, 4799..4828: -1.5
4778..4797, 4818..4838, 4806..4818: -0.1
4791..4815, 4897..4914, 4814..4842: 0.5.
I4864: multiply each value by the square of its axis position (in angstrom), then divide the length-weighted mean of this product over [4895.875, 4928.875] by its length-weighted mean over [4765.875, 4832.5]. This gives 1.0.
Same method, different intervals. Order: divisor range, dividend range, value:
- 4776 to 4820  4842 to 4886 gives 0.94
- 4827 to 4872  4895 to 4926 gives 1.07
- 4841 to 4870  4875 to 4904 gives 1.09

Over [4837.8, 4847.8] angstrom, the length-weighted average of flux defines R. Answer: 23.2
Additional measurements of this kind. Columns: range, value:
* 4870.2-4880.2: 22.5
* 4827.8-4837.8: 23.2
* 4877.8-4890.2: 22.9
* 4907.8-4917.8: 22.9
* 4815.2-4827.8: 24.3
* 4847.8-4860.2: 21.9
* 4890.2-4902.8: 23.2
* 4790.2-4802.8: 24.6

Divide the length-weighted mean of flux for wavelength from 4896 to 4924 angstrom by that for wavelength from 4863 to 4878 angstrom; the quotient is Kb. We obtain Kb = 1.06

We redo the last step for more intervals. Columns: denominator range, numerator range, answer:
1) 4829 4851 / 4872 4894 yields 0.97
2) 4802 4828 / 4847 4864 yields 0.88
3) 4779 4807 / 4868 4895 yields 0.94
